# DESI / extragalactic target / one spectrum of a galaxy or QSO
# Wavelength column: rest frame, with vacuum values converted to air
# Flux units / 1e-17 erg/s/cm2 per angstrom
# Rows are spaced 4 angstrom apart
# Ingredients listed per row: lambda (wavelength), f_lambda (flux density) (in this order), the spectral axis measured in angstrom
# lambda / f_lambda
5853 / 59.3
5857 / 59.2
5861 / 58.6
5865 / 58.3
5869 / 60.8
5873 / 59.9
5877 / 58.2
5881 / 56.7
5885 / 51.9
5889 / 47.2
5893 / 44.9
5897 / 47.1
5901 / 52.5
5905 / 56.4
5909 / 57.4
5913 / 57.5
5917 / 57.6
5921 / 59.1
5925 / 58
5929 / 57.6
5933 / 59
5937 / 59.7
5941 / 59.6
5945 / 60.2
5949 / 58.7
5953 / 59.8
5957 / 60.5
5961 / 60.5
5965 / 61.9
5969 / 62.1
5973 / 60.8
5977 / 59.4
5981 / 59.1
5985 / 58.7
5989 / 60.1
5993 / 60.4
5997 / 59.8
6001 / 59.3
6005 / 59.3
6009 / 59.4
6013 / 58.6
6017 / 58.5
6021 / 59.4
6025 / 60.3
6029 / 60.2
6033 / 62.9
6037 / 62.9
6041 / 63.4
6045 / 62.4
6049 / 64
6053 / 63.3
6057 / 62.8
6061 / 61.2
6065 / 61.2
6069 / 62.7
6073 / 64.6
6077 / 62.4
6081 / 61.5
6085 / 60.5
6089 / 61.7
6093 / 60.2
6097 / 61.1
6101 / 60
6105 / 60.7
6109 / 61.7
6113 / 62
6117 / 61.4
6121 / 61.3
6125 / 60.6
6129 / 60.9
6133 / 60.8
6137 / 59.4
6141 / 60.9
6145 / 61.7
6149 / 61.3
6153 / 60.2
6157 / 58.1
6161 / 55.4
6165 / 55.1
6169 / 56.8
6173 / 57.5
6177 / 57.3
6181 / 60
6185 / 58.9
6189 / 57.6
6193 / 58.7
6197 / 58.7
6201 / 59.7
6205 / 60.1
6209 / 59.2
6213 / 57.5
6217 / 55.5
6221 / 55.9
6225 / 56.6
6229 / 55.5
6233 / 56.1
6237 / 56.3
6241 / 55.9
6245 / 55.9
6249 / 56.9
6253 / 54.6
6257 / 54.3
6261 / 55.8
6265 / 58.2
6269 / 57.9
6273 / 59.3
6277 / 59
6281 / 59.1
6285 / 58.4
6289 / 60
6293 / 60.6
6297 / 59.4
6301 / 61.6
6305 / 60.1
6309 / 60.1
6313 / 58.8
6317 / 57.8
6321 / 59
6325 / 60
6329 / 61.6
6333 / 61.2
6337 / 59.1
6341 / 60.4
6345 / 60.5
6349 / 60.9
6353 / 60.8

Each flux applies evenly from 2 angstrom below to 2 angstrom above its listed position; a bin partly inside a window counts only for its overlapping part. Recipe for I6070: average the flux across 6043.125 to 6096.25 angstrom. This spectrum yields 62.2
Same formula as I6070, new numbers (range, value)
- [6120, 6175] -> 59.2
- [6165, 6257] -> 57.2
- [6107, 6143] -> 61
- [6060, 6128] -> 61.5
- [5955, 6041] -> 60.3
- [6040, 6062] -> 62.9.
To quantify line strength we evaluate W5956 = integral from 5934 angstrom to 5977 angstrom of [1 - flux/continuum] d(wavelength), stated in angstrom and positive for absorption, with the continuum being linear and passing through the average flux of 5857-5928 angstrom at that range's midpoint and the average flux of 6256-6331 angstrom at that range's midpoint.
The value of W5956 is -3.2 angstrom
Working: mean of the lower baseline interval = 55.6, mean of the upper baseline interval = 59.1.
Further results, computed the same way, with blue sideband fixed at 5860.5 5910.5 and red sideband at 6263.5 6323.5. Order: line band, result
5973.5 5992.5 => -1.3 angstrom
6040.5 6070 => -3.2 angstrom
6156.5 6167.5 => 0.3 angstrom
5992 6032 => -2.6 angstrom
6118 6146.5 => -1.7 angstrom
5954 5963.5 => -0.9 angstrom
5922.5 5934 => -0.7 angstrom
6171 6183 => -0.1 angstrom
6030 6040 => -1.1 angstrom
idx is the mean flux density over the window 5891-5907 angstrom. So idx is 50.2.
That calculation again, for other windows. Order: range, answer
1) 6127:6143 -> 60.5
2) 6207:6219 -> 57.4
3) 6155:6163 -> 56.8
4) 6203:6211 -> 59.7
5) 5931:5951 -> 59.4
